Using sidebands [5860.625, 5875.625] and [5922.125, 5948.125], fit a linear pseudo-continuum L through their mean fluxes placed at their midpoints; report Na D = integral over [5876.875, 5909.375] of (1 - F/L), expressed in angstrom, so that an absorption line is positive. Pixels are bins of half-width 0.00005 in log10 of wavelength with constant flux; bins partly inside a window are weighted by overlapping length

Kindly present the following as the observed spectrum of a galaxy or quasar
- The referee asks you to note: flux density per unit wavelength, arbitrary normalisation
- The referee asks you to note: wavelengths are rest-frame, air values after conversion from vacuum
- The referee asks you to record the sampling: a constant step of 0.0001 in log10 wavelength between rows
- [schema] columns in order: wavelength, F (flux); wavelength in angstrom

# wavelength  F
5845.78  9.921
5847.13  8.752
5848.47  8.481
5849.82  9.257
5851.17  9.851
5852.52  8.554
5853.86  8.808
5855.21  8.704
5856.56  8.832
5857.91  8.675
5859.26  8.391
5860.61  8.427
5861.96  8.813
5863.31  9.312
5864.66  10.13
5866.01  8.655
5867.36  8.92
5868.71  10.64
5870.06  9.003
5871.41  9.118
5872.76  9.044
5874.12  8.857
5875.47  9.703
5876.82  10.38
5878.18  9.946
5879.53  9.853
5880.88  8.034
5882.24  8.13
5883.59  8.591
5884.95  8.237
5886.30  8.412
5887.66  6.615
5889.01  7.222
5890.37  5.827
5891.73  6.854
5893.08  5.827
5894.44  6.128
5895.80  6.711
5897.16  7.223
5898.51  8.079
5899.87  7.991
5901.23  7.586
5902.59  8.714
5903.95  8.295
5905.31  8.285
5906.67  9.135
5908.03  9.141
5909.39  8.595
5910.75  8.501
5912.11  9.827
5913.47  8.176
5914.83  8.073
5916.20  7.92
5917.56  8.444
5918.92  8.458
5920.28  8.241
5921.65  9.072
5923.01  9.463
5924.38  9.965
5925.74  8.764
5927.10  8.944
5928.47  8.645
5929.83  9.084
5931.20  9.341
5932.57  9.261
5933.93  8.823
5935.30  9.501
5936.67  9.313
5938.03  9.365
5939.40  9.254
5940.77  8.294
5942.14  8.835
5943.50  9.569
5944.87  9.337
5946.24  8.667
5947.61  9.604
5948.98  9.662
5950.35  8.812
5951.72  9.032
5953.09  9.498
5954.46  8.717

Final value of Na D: 4.5 angstrom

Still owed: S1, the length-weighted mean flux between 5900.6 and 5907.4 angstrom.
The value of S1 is 8.41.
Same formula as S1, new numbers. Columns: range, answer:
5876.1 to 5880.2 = 10.1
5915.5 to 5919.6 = 8.27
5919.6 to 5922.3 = 8.64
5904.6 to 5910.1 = 8.79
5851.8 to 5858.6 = 8.72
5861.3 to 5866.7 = 9.23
